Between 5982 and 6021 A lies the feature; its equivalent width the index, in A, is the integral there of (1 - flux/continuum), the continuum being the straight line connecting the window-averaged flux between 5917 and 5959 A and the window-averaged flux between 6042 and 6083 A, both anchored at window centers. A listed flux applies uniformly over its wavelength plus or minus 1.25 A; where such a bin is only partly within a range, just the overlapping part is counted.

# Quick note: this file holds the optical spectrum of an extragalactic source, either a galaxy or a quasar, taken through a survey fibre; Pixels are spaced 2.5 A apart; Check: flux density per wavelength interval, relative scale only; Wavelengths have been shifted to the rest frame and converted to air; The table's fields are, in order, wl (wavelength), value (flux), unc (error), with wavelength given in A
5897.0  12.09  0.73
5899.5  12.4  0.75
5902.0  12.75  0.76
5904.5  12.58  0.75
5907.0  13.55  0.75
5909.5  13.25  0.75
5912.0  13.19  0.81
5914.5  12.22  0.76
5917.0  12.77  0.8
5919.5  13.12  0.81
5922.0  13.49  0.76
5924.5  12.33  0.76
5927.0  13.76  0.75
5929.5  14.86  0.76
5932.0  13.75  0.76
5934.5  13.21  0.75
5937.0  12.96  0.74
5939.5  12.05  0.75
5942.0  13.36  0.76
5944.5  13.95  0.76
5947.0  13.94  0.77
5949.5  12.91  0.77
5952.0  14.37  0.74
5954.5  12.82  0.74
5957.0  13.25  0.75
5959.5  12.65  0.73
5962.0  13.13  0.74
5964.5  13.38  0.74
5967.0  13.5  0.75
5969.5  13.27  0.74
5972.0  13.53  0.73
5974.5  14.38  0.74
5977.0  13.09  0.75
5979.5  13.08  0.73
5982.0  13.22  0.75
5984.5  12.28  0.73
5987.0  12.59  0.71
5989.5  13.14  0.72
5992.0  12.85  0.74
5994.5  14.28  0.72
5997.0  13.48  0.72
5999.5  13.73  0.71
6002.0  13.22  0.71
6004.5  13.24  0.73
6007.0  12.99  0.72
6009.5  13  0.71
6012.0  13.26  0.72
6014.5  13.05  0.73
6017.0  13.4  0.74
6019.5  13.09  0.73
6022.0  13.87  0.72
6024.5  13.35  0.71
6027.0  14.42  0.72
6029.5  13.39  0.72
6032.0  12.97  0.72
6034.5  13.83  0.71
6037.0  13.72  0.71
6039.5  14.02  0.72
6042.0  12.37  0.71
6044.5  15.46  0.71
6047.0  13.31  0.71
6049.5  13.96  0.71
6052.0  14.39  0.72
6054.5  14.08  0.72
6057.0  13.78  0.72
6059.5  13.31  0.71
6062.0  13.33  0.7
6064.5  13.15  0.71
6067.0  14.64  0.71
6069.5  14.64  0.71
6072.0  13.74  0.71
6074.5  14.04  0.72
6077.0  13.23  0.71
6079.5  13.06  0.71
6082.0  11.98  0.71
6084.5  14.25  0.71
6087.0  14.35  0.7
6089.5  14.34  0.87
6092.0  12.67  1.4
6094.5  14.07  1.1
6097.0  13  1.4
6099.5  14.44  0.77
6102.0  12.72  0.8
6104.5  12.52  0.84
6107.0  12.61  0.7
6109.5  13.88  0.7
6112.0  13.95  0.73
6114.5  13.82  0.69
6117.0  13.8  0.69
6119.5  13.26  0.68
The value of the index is 1.0 A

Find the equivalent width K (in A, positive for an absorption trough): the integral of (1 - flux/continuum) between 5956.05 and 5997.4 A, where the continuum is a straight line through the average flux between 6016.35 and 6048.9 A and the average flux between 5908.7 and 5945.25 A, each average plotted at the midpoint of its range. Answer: 0.5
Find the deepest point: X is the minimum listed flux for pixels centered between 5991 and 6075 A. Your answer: 12.37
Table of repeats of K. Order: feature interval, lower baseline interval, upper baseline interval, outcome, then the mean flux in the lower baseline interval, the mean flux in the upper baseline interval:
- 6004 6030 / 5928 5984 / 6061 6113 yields 0.2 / 13.4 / 13.6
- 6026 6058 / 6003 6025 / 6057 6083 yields -1.0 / 13.2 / 13.5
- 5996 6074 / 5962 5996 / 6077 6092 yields -1.4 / 13.3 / 13.5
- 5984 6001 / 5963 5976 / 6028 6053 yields 0.5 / 13.6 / 13.7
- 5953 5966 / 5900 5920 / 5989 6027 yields 0.1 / 12.9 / 13.4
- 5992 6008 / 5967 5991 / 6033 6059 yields -0.1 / 13.2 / 13.9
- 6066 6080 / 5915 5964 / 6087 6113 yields -0.5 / 13.3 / 13.5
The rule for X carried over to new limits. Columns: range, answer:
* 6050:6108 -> 11.98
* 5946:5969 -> 12.65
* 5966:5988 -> 12.28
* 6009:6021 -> 13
